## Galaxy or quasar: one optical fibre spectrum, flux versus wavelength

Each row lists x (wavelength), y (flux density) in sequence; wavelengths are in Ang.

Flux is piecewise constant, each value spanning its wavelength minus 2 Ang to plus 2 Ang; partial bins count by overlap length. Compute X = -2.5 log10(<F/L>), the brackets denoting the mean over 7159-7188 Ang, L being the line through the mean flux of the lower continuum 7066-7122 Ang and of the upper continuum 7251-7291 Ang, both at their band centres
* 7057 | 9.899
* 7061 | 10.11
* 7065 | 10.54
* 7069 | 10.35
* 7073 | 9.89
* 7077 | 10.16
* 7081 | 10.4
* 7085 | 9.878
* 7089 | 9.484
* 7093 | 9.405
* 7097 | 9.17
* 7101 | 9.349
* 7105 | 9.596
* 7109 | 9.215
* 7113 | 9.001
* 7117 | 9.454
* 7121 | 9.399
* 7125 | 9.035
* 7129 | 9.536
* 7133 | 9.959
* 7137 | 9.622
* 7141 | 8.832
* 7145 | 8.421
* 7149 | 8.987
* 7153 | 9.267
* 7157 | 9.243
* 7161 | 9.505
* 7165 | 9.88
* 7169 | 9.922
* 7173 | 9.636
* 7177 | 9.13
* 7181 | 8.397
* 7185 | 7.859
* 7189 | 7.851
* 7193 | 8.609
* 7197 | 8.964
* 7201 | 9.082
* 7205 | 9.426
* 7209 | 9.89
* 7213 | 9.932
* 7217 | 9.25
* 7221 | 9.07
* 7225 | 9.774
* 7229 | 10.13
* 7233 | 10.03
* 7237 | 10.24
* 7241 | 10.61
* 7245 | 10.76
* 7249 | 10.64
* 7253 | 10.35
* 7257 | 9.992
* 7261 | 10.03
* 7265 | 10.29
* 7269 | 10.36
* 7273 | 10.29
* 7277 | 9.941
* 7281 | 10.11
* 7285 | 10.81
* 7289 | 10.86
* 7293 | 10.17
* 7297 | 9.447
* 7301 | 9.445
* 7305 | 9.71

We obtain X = 0.09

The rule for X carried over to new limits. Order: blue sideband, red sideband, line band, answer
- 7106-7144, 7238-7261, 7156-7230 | 0.08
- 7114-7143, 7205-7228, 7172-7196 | 0.12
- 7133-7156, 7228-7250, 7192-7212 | 0.07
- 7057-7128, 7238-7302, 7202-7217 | 0.05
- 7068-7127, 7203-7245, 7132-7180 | 0.04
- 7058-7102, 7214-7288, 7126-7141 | 0.05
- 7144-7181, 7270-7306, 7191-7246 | 0.00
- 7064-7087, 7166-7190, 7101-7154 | 0.03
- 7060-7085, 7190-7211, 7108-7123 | 0.07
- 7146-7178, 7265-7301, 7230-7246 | -0.05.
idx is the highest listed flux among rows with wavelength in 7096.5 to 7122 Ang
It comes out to 9.596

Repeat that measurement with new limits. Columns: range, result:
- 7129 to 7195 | 9.959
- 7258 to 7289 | 10.86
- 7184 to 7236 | 10.13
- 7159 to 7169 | 9.922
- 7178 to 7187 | 8.397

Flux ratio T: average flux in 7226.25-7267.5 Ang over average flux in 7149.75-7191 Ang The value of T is 1.14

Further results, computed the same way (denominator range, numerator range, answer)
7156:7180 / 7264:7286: 1.08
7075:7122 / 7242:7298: 1.08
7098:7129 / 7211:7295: 1.09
